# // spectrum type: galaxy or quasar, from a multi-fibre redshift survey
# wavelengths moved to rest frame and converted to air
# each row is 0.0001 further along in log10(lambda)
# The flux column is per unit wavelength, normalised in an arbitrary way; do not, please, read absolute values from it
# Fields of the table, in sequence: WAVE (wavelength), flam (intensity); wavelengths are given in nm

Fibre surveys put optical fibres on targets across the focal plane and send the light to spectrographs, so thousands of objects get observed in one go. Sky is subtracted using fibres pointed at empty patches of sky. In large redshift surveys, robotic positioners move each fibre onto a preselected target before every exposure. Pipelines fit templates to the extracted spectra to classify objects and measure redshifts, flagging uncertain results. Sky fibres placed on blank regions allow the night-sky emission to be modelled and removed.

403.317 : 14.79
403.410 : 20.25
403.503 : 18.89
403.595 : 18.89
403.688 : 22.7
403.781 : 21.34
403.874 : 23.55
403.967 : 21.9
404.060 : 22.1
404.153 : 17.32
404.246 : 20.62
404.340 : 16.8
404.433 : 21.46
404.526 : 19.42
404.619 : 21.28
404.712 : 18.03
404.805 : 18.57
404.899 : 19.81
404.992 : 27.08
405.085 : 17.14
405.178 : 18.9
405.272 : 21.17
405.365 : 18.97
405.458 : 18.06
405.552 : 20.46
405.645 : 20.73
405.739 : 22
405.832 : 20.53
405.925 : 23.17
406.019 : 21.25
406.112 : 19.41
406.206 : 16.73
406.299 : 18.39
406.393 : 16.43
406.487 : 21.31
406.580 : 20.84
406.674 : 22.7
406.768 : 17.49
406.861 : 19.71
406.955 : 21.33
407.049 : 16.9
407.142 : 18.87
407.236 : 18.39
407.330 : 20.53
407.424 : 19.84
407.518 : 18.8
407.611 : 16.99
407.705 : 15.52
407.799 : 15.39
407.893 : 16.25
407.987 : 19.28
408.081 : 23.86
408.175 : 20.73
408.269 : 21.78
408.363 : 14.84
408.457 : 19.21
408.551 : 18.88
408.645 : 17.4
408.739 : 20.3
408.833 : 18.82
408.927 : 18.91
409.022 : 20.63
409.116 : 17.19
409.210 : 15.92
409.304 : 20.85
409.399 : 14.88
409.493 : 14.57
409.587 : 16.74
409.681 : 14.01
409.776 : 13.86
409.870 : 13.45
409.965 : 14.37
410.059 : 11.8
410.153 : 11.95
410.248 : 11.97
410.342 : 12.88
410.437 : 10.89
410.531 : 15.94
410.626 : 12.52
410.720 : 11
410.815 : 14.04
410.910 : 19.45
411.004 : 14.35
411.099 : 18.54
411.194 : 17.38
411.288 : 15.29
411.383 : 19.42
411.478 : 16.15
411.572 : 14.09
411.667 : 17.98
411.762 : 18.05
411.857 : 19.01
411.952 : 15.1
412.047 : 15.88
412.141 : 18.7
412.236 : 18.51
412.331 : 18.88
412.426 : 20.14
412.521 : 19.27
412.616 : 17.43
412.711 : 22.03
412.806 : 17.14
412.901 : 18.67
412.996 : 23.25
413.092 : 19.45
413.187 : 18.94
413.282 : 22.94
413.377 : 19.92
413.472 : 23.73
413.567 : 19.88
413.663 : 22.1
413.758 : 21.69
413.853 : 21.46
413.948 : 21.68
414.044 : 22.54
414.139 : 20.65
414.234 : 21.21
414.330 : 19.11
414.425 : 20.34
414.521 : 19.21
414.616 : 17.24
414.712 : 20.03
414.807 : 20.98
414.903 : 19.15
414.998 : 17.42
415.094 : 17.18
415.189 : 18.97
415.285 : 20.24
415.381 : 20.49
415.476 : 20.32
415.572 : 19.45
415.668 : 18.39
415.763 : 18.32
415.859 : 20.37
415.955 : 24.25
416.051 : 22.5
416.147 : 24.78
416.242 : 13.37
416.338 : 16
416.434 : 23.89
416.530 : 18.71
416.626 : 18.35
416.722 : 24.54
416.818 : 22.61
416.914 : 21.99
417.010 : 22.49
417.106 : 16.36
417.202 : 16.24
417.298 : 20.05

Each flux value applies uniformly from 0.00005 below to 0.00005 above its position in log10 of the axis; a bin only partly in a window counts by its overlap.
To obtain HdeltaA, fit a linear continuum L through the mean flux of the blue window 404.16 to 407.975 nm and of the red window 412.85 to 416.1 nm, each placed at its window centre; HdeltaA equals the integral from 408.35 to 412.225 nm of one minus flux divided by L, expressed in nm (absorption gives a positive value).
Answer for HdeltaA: 0.74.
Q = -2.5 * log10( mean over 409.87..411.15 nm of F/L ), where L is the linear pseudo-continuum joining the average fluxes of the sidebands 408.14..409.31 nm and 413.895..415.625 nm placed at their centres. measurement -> 0.35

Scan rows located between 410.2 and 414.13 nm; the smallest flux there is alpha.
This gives 10.89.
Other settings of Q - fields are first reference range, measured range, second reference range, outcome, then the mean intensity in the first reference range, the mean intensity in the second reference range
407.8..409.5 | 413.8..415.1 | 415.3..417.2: -0.01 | 18.6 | 20.3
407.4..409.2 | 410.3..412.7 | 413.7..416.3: 0.17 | 18.6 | 20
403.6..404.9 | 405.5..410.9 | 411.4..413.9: 0.13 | 20.3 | 19.3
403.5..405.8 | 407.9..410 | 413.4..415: 0.15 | 20.3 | 20.6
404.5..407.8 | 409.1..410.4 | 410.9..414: 0.31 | 19.6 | 19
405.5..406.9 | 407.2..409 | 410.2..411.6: -0.05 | 20.1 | 14.9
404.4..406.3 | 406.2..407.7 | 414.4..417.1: 0.06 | 20.2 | 20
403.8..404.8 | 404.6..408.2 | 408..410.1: -0.03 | 20.2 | 17.5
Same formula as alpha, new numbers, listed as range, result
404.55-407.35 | 16.43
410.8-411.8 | 14.04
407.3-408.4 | 14.84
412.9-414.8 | 17.24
